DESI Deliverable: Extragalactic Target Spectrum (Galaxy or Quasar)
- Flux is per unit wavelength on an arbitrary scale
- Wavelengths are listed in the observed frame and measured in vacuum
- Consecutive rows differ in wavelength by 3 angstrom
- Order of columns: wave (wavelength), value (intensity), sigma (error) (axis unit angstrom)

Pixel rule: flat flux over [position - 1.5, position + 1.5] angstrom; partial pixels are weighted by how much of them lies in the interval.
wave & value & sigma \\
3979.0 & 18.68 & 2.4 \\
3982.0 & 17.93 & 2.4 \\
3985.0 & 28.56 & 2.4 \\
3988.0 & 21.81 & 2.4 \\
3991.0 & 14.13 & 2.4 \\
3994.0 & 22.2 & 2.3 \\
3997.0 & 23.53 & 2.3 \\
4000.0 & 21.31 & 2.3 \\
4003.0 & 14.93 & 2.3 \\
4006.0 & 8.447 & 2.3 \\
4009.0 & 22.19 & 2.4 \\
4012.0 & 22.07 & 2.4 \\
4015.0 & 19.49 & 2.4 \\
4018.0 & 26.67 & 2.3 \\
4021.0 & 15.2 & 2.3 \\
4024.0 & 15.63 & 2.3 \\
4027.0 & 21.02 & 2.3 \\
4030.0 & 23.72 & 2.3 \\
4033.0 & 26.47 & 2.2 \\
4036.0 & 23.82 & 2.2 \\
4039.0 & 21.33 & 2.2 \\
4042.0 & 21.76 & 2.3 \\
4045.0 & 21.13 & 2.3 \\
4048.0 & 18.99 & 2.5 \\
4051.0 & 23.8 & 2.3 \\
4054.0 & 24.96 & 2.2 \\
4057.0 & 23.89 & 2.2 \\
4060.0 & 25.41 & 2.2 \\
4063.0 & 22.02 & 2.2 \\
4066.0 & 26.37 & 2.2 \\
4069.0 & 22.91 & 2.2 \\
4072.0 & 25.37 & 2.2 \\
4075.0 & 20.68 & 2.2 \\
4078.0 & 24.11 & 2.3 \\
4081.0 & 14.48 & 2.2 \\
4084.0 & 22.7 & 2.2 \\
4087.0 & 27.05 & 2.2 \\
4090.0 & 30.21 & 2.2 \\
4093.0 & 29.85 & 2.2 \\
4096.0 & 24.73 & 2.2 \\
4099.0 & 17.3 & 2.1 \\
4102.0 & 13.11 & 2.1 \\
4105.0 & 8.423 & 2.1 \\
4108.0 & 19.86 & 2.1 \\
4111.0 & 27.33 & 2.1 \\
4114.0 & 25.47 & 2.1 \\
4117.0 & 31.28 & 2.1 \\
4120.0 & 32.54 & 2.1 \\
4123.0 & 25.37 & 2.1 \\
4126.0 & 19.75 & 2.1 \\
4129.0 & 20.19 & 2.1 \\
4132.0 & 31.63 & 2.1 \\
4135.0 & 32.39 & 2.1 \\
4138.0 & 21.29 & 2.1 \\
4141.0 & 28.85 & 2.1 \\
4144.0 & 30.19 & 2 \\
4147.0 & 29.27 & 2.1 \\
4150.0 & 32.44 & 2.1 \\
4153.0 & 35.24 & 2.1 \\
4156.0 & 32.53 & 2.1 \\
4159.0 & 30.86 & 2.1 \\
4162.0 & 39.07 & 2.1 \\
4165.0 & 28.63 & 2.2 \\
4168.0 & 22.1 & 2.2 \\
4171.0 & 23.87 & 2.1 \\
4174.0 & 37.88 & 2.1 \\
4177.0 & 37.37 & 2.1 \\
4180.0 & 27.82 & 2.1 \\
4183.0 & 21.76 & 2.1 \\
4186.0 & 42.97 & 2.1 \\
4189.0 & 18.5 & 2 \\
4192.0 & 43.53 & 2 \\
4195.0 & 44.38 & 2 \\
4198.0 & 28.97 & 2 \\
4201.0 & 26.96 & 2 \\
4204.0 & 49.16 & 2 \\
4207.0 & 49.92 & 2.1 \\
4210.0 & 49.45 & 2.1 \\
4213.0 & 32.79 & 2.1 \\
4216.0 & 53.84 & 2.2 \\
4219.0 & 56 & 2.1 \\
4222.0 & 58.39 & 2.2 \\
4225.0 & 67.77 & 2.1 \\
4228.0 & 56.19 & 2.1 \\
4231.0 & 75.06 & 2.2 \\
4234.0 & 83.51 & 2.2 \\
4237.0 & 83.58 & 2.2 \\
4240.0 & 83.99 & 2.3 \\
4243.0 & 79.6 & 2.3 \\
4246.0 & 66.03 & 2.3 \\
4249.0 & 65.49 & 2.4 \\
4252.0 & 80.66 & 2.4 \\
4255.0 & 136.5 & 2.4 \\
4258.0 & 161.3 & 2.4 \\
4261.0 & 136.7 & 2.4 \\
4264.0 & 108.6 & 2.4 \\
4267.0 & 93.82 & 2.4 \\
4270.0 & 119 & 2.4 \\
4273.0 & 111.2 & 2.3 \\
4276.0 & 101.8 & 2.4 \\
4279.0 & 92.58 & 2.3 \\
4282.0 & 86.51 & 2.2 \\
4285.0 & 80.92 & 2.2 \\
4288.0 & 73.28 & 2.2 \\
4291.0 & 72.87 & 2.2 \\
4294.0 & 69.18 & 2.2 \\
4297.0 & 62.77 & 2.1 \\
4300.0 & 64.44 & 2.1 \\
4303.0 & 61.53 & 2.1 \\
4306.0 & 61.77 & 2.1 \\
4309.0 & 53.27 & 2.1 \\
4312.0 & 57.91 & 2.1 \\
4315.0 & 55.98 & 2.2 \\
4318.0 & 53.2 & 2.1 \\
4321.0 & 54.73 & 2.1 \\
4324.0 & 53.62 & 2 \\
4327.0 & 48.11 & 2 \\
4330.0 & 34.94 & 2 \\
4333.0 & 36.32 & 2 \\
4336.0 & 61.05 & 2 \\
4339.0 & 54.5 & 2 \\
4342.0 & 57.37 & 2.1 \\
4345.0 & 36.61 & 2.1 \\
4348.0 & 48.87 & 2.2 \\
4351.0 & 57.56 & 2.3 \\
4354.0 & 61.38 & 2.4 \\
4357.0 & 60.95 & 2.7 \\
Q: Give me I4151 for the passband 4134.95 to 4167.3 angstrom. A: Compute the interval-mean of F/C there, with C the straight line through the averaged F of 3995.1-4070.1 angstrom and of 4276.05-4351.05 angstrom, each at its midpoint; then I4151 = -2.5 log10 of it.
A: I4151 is 0.23 mag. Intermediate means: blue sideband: 21.5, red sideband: 60.5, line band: 30.7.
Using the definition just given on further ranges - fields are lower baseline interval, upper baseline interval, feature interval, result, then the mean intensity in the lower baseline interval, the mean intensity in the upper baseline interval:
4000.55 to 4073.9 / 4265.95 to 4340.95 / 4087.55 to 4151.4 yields 0.38 mag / 21.6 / 68.4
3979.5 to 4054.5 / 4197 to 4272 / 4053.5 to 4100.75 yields 0.44 mag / 20.8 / 76.7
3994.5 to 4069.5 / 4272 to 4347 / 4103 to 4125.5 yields 0.39 mag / 21.5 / 63.4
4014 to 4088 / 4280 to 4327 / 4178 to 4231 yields 0.11 mag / 22.3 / 63.9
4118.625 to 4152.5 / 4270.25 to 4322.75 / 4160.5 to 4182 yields 0.22 mag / 27.8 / 72.5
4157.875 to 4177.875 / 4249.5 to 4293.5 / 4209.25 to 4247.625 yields 0.13 mag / 31.2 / 102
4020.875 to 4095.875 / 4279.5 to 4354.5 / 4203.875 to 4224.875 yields -0.15 mag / 23.1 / 58.8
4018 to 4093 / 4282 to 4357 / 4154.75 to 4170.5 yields 0.22 mag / 22.9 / 57.8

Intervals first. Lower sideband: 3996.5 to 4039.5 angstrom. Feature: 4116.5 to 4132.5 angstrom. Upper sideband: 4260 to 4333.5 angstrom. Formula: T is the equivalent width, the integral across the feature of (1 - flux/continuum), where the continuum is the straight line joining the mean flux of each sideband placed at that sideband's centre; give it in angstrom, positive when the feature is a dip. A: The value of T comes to 5.7 angstrom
